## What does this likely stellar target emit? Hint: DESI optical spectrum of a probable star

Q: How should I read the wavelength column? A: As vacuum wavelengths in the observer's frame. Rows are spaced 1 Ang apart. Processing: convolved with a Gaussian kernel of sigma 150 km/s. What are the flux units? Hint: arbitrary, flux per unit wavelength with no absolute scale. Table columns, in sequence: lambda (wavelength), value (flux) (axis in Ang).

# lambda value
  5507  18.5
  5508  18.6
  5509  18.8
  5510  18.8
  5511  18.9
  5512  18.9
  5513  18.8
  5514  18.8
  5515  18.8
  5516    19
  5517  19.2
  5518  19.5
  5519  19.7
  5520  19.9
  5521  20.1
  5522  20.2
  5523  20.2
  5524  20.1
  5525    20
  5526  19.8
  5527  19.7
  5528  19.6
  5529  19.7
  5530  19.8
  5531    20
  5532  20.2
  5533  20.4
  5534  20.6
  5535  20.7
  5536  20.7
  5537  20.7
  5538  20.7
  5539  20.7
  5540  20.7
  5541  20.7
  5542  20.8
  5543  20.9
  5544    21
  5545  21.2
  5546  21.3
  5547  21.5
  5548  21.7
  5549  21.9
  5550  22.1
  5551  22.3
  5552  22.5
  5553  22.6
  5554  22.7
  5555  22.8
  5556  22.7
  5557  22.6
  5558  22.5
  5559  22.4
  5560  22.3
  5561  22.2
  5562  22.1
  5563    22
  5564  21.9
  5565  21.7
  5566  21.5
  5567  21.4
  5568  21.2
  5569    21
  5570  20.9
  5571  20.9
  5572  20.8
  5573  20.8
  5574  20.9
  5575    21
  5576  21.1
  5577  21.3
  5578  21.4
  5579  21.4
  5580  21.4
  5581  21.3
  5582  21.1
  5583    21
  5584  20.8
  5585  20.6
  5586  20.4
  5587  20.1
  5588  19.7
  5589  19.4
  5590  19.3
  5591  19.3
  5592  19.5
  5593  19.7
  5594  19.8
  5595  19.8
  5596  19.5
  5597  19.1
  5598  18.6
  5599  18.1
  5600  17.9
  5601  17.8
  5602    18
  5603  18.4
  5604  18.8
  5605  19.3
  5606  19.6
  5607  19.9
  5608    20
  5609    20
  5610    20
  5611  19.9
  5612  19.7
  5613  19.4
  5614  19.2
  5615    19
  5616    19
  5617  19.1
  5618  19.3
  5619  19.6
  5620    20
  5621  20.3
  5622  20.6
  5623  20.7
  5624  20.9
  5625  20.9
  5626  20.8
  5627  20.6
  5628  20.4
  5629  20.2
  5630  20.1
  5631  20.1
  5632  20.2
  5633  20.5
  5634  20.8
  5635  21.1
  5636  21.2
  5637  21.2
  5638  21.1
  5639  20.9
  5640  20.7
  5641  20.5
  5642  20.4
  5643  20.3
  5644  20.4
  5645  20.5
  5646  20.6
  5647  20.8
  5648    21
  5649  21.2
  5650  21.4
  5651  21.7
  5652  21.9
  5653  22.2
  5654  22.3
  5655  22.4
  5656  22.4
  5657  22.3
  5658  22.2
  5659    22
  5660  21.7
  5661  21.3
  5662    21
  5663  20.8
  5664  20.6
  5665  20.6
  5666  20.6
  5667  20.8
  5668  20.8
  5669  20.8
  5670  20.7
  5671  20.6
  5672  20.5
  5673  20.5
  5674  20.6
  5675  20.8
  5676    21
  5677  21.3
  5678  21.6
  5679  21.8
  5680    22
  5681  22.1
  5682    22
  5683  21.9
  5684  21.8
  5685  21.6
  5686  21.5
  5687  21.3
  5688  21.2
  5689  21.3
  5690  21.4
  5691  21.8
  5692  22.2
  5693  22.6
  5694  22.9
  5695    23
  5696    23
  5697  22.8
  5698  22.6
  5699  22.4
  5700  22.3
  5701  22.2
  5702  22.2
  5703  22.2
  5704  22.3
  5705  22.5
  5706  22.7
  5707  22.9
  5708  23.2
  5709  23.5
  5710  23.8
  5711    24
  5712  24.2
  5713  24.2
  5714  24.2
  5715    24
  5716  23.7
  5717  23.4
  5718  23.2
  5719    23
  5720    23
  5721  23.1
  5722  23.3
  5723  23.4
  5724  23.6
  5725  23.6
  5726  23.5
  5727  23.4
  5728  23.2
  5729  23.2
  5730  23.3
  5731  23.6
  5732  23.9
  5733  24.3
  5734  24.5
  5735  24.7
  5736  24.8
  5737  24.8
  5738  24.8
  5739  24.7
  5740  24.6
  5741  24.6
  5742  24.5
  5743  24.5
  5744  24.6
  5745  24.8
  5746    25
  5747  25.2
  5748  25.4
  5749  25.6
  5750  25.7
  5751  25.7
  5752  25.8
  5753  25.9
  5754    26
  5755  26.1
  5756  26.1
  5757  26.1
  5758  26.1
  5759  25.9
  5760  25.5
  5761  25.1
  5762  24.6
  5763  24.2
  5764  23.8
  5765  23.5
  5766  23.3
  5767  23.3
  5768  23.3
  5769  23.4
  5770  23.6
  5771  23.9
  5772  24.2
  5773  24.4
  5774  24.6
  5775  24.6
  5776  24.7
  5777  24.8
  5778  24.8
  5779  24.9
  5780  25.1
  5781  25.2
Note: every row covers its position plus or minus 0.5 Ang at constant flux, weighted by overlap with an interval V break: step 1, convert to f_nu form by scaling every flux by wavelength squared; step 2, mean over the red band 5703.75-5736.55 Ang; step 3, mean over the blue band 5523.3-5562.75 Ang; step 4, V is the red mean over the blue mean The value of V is 1.18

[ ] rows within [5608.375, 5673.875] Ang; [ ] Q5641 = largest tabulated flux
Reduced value 22.4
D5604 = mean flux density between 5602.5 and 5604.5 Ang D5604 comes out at 18.6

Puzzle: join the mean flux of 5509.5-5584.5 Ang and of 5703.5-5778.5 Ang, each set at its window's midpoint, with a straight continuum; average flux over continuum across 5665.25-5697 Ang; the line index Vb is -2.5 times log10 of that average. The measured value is 0.08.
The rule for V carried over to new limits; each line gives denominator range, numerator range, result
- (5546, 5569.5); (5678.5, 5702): 1.05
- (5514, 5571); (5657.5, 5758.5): 1.17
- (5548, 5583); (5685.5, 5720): 1.10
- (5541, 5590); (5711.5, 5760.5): 1.22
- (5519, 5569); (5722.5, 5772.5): 1.25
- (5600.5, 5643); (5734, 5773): 1.30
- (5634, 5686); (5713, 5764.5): 1.19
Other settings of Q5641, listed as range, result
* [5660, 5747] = 25.2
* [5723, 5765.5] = 26.1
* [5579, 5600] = 21.4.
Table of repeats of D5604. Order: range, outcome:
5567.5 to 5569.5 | 21.1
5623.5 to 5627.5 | 20.8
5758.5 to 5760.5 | 25.7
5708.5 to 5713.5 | 23.9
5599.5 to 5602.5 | 17.9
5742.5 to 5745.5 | 24.6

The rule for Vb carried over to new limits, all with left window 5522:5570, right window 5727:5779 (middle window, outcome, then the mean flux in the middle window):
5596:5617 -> 0.16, 19.1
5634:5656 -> 0.08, 21.2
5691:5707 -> 0.06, 22.5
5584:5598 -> 0.12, 19.7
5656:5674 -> 0.10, 21.1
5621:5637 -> 0.10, 20.6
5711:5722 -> 0.02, 23.6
